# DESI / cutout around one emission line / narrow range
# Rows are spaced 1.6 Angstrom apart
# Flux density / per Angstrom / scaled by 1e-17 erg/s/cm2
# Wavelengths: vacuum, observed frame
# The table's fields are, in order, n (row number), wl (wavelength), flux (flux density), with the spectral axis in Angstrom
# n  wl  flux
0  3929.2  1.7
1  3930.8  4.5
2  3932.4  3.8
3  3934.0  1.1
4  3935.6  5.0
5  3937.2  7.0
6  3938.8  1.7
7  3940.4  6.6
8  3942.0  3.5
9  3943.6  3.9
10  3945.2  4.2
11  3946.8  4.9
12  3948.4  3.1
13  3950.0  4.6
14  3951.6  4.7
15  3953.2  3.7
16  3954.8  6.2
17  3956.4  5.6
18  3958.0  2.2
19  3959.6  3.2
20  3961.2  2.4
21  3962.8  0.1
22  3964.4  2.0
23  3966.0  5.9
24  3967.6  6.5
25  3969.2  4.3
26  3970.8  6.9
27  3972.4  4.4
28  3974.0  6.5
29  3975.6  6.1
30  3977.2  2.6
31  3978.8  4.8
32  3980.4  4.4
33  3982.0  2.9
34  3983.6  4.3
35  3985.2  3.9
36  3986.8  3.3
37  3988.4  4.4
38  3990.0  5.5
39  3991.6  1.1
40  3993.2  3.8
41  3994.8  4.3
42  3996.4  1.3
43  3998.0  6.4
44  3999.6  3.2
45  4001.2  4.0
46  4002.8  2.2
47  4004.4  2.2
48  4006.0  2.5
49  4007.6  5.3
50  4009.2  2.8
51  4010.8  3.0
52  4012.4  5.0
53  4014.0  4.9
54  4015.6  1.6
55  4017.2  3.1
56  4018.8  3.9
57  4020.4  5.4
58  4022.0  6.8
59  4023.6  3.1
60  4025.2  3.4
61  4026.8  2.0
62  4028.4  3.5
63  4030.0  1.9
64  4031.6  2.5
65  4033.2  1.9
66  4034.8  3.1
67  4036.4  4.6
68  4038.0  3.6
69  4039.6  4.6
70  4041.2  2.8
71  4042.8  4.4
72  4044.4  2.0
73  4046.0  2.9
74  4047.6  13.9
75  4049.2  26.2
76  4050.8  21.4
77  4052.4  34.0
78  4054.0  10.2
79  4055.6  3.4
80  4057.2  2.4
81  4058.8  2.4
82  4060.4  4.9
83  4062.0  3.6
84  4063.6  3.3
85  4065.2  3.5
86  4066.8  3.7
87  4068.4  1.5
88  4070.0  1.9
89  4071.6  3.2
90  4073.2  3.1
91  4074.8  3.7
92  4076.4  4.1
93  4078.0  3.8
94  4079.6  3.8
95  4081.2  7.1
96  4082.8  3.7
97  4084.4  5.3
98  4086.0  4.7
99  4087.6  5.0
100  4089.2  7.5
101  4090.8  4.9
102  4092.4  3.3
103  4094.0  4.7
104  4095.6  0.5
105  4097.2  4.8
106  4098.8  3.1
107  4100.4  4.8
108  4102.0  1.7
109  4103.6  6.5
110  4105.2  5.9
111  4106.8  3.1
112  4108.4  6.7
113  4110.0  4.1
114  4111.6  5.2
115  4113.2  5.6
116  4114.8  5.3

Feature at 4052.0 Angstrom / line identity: [O II] 3727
